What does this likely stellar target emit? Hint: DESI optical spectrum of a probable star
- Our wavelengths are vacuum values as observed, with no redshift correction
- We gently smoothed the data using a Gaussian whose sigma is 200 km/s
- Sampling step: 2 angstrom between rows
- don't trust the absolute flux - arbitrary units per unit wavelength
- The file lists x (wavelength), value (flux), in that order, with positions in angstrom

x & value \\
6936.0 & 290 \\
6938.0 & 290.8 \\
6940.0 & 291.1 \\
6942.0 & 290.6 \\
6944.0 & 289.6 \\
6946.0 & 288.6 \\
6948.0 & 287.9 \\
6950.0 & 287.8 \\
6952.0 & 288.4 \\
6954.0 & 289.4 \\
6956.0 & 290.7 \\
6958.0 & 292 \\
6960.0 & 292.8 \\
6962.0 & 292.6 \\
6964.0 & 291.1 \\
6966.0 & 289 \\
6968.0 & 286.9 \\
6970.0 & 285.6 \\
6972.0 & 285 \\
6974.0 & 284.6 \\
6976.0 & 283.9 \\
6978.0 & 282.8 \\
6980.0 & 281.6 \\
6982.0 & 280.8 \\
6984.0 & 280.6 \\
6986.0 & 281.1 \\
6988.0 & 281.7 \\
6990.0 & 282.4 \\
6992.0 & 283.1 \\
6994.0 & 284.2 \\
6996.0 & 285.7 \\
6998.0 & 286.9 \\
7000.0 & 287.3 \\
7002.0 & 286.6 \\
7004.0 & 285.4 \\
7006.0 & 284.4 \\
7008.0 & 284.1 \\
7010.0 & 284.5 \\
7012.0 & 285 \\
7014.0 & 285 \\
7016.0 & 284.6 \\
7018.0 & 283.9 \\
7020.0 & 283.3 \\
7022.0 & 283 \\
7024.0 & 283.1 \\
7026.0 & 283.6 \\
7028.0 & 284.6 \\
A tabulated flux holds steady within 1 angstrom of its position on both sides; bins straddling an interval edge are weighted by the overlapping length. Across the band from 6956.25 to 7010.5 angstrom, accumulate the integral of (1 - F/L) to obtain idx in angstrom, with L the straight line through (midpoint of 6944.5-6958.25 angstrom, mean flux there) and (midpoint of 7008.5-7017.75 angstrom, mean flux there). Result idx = 0.25 angstrom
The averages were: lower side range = 289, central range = 286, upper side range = 285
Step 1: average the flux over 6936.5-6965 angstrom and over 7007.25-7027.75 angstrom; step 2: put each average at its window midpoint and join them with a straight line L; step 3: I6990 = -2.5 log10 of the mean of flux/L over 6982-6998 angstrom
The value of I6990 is 0.014 mag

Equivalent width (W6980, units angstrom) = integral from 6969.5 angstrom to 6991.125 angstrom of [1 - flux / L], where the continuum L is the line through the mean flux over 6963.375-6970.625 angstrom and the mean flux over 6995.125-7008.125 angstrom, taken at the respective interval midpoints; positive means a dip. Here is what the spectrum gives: 0.3 angstrom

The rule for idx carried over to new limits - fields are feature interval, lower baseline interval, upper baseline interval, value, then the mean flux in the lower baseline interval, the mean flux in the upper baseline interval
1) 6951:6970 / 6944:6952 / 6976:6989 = -0.3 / 288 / 282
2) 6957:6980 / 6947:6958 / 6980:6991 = -0.2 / 289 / 281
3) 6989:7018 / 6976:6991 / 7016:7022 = -0.2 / 282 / 284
